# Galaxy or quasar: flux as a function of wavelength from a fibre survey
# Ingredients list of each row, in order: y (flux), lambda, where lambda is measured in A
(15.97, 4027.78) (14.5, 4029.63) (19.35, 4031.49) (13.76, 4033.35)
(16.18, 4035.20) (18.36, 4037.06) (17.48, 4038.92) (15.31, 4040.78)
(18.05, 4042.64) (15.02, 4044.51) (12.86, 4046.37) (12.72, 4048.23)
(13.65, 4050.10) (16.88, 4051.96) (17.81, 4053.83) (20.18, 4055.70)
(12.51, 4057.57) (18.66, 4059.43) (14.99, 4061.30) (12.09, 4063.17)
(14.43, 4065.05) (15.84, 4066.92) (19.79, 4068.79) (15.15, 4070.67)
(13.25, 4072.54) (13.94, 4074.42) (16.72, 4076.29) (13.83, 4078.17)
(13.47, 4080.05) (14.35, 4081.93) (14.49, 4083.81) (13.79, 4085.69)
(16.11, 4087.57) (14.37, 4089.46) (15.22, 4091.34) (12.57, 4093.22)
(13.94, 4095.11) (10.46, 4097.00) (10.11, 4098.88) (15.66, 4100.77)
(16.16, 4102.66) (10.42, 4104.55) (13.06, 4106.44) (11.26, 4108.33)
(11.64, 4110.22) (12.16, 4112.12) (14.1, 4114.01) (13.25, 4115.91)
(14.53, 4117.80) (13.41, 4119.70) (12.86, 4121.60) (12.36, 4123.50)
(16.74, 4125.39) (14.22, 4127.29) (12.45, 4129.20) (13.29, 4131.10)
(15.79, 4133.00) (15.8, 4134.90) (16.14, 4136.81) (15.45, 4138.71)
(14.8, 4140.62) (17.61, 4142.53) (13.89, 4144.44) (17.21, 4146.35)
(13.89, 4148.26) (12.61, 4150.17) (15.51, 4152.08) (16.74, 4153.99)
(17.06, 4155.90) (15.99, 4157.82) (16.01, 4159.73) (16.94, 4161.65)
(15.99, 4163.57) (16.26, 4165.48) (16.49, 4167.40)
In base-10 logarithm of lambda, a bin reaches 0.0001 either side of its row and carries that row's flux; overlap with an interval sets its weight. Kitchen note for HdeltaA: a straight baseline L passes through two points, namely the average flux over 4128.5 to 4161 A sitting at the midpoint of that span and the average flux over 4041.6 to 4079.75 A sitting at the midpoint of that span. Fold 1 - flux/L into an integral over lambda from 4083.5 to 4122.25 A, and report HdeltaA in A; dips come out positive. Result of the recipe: 5.2 A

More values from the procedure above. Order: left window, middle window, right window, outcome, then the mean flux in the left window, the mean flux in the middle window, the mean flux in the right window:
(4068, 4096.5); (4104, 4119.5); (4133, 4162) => 2.53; 14.6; 12.6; 15.7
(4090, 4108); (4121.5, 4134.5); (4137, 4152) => 0.25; 13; 14.1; 15.1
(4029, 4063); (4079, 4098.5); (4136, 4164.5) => 2.56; 15.9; 13.8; 15.7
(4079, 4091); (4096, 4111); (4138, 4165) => 2.48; 14.5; 12.4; 15.7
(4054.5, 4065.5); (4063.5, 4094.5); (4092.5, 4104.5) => -1.07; 15.6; 14.8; 13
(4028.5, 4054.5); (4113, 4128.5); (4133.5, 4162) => 1.79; 15.8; 13.9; 15.7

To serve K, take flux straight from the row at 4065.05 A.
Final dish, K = 14.43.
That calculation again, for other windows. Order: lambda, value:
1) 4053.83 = 17.81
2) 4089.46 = 14.37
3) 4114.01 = 14.1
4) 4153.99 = 16.74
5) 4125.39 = 16.74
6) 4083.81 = 14.49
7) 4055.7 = 20.18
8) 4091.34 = 15.22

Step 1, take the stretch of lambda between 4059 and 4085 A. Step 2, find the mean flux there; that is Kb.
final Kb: 15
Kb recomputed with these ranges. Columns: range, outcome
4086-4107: 13.5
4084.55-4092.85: 14.7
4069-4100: 14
